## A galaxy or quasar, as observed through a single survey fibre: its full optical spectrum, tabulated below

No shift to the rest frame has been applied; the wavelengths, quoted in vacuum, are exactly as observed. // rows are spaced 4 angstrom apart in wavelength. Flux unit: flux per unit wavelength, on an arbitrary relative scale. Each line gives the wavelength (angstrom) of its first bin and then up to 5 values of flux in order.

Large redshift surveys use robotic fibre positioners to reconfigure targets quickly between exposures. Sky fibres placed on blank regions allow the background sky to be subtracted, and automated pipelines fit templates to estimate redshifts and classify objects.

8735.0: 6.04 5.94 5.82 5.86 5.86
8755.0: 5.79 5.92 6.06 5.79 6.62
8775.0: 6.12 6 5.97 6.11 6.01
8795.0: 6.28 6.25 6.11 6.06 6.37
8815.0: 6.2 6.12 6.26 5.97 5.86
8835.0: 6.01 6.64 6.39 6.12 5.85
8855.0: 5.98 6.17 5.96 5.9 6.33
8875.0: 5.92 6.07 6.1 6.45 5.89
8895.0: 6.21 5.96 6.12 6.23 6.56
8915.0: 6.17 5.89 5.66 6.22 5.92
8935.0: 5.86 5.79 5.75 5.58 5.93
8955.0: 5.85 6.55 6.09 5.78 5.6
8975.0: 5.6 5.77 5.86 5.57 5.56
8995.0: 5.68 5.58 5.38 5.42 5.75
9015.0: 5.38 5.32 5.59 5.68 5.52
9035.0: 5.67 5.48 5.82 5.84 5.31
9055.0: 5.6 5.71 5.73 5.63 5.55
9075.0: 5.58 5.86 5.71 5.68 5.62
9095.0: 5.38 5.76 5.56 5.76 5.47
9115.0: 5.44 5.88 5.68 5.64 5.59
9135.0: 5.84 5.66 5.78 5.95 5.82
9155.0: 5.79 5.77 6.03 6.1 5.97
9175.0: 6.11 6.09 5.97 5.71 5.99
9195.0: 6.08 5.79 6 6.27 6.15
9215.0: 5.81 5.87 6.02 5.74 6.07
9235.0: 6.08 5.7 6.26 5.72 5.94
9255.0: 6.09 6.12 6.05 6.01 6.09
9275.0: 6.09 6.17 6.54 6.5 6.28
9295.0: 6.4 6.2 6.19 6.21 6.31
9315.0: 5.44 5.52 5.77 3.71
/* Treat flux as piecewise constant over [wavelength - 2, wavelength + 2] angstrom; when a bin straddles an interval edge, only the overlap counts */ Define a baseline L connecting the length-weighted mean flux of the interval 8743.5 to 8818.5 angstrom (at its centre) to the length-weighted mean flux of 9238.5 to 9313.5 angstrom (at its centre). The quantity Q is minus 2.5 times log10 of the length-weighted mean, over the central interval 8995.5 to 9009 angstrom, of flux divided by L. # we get 0.12 mag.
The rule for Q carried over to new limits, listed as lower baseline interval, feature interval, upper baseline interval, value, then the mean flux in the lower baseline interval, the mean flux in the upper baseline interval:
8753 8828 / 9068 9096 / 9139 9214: 0.07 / 6.11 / 5.95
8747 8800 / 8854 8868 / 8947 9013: -0.02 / 6.05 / 5.74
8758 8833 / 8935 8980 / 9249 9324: 0.05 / 6.11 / 6.11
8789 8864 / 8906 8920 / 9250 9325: -0.02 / 6.14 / 6.1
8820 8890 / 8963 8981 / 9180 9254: 0.06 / 6.11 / 5.96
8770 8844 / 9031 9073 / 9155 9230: 0.08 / 6.17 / 5.97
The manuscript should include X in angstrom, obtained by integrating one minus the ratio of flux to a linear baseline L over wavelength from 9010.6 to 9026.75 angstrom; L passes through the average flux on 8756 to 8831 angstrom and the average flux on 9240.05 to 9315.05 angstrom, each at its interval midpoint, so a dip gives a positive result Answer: 1.6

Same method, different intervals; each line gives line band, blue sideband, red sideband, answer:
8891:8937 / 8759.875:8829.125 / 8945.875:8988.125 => -1.0 angstrom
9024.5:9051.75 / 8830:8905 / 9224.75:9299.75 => 2.1 angstrom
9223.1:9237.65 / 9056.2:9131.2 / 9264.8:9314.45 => 0.2 angstrom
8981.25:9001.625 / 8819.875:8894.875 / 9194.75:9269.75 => 1.4 angstrom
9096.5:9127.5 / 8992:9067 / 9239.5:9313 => 0.7 angstrom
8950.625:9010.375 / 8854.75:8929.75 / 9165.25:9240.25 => 3.1 angstrom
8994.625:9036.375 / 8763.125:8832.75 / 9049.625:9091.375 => 1.5 angstrom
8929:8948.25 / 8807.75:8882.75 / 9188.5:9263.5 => 0.9 angstrom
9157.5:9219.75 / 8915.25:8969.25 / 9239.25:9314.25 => 1.1 angstrom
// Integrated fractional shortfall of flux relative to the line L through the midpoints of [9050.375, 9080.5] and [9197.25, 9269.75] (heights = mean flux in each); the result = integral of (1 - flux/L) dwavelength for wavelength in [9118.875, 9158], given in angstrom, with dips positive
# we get 0.2 angstrom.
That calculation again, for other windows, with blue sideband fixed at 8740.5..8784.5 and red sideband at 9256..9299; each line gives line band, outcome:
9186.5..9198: 0.4 angstrom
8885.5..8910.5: -0.5 angstrom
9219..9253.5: 1.5 angstrom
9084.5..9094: 0.8 angstrom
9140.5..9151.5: 0.6 angstrom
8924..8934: 0.1 angstrom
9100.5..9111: 0.9 angstrom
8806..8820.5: -0.5 angstrom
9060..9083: 1.7 angstrom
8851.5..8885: -0.1 angstrom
